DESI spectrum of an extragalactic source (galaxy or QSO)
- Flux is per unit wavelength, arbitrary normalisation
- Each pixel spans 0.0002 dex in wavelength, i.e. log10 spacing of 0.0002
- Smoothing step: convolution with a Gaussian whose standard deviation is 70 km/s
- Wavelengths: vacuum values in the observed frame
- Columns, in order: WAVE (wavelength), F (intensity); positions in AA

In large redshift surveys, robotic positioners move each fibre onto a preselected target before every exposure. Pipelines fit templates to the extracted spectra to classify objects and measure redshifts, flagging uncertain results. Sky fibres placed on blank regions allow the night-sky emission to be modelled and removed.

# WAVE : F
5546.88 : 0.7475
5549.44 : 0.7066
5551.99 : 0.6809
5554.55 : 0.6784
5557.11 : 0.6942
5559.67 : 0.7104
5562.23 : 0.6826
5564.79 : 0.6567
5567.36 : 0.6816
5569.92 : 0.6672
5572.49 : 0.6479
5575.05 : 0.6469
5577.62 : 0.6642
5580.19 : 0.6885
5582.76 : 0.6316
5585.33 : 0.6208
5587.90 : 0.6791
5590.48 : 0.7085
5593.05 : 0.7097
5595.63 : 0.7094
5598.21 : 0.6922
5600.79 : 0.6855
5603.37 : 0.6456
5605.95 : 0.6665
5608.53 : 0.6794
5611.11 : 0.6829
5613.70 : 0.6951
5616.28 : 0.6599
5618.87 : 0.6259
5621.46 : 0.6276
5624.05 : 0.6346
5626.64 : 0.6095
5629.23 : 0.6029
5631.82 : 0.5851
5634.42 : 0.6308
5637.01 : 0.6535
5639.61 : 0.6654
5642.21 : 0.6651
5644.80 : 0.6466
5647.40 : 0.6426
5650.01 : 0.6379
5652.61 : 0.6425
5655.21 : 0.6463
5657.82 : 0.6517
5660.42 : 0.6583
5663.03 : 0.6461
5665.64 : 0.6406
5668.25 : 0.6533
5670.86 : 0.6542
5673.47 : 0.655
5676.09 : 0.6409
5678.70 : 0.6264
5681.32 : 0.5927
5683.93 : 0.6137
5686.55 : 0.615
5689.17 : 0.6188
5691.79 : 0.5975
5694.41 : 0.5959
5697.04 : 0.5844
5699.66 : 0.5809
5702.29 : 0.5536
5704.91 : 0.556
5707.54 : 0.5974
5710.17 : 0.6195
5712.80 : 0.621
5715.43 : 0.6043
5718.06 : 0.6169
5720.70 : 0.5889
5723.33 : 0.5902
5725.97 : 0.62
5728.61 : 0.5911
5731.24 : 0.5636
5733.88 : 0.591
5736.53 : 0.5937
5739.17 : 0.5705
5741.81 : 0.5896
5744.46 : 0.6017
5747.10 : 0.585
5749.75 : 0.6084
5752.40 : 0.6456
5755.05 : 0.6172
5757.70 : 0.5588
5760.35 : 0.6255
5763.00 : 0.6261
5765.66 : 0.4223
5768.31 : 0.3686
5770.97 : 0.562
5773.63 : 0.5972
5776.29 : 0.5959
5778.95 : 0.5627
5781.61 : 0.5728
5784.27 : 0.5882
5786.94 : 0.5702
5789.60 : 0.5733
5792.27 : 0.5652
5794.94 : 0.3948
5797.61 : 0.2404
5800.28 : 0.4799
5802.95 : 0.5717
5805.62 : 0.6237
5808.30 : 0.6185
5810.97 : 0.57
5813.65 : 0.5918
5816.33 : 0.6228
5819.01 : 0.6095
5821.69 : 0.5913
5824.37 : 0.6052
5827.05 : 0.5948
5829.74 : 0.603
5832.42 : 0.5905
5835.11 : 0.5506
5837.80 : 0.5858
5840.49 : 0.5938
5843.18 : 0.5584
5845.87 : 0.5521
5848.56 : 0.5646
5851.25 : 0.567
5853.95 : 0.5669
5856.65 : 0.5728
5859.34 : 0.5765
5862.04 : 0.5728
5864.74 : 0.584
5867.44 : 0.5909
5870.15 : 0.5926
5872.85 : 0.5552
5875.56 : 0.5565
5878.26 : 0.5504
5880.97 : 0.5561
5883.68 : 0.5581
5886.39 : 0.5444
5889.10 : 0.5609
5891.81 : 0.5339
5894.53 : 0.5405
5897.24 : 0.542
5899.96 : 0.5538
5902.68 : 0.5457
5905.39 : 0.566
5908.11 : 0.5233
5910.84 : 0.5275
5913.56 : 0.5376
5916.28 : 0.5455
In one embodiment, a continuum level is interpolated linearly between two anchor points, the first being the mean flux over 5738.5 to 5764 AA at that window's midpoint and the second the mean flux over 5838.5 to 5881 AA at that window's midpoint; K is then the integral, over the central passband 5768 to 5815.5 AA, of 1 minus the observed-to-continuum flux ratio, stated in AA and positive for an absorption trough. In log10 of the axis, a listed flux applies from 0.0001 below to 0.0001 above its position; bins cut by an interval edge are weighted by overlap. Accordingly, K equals 4.1 AA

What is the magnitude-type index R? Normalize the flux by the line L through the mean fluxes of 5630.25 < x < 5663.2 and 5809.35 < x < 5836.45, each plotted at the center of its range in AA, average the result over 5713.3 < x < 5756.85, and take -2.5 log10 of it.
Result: 0.04 mag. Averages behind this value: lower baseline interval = 0.644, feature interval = 0.599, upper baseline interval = 0.593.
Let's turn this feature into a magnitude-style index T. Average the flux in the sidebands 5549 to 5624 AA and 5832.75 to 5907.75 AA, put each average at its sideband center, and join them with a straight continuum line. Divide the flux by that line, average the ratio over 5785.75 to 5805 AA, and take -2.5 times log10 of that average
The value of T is 0.21 mag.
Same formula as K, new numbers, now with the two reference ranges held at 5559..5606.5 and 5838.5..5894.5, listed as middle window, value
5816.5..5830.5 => -0.5 AA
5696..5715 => 1.1 AA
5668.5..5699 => 0.8 AA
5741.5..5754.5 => 0.0 AA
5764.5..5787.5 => 2.4 AA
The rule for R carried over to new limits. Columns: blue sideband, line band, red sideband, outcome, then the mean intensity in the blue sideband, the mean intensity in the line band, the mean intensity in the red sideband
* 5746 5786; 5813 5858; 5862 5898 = -0.038 mag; 0.569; 0.583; 0.56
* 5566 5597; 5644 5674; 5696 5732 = -0.038 mag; 0.671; 0.648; 0.593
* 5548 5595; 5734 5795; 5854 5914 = 0.062 mag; 0.676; 0.569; 0.557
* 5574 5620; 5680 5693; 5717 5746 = 0.020 mag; 0.672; 0.608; 0.592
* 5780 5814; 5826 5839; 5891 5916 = -0.093 mag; 0.534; 0.584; 0.541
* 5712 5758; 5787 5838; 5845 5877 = 0.047 mag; 0.598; 0.557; 0.571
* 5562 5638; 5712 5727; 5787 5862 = 0.001 mag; 0.659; 0.606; 0.561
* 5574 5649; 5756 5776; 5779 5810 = 0.015 mag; 0.657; 0.542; 0.529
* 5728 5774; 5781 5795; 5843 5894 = 0.026 mag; 0.572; 0.556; 0.564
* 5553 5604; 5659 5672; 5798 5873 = -0.015 mag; 0.675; 0.651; 0.577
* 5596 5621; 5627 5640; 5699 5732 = 0.049 mag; 0.67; 0.624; 0.593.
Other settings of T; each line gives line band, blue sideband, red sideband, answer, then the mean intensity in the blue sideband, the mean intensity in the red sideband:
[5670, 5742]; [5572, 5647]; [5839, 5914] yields 0.04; 0.657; 0.559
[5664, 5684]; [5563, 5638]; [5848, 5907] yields -0.01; 0.658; 0.561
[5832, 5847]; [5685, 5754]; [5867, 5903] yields -0.01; 0.596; 0.555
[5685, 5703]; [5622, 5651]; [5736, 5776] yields 0.02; 0.634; 0.572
